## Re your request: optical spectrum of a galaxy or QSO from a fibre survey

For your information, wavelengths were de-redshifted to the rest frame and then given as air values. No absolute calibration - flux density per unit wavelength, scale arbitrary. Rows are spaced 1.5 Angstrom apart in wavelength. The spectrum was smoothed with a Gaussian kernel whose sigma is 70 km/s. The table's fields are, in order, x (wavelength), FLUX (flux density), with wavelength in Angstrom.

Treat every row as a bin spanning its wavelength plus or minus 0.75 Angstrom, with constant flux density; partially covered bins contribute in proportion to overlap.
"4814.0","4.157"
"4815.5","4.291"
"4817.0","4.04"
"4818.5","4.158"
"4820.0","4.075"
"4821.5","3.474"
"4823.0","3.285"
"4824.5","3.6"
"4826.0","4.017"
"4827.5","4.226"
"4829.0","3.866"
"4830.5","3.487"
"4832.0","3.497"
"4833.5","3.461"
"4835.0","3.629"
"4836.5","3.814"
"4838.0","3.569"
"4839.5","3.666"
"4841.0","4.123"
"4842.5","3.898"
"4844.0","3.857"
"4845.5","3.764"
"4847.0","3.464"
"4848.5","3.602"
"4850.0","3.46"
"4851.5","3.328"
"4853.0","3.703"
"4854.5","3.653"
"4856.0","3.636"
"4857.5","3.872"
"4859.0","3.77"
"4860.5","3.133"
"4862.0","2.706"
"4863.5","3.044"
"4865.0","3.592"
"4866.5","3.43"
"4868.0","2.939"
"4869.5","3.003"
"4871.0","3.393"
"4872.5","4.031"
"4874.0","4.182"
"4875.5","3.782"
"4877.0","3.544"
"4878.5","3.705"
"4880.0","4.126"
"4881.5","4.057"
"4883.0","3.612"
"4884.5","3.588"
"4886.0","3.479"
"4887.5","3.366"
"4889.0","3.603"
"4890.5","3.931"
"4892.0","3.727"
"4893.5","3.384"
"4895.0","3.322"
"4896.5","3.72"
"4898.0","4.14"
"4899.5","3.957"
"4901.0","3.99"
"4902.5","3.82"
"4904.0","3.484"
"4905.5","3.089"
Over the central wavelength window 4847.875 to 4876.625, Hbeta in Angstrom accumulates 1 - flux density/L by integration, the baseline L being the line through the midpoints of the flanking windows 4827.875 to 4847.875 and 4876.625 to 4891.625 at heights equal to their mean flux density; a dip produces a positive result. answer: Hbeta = 1.7 Angstrom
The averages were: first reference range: 3.71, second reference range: 3.71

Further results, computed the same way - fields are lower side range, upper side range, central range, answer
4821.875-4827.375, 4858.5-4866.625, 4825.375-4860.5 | -2.2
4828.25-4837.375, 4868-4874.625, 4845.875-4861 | 0.1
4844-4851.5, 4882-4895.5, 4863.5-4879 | 0.2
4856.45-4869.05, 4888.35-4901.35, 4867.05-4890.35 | -0.7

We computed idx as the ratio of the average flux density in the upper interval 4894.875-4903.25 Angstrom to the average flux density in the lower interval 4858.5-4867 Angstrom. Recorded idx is 1.18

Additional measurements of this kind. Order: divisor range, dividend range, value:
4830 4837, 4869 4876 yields 1.04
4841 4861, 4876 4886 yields 1.03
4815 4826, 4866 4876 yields 0.92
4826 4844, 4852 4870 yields 0.90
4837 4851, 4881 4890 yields 0.98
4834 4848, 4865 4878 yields 0.95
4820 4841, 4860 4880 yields 0.93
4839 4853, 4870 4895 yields 1.00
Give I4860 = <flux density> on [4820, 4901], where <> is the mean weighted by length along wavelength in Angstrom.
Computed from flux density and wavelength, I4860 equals 3.63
